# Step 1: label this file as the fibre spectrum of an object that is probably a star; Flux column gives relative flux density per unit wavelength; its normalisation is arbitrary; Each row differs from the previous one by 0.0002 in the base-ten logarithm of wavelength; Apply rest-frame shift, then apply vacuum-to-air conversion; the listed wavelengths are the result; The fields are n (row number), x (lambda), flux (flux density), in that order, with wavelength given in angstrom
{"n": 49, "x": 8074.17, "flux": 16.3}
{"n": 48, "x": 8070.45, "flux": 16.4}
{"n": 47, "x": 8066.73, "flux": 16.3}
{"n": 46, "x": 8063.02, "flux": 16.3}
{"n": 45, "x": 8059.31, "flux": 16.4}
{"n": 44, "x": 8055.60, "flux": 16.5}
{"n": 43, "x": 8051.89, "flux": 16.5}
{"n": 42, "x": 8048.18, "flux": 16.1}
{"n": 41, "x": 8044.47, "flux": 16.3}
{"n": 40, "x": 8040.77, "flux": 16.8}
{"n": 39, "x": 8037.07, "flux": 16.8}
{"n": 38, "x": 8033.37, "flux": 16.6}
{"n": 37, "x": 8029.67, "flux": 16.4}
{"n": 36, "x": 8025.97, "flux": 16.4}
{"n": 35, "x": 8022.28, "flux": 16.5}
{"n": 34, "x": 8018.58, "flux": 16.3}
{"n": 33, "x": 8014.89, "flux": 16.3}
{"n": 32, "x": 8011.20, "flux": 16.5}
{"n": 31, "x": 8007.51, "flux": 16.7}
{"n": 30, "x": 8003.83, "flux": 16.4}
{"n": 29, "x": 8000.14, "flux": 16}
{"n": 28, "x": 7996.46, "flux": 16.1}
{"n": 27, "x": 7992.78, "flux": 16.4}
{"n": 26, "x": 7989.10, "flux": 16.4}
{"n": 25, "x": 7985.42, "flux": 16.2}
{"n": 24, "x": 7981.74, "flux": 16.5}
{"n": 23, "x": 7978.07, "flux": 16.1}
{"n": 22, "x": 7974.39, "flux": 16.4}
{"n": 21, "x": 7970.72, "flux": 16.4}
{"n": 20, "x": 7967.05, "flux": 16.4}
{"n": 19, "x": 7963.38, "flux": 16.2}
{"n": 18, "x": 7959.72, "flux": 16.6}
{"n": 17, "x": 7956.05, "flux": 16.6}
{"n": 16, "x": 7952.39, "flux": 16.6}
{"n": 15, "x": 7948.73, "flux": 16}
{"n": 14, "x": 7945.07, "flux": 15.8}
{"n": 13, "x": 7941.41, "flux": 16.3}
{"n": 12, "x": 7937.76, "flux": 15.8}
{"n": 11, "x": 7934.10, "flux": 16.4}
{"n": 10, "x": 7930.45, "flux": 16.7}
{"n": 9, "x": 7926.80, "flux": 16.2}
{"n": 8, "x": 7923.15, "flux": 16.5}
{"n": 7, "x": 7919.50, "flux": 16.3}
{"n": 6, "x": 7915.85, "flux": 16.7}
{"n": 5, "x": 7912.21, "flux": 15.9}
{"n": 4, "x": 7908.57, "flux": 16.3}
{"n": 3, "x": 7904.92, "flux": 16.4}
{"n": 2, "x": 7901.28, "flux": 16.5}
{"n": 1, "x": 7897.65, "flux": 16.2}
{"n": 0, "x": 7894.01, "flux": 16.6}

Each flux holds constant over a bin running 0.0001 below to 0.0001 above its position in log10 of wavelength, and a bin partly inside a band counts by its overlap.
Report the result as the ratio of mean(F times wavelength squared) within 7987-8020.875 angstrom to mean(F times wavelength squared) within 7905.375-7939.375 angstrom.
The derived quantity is 1.02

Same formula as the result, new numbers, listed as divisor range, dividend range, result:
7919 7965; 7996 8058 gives 1.03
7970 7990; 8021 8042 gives 1.03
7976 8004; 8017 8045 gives 1.03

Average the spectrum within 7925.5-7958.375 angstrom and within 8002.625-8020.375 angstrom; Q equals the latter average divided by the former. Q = 1.0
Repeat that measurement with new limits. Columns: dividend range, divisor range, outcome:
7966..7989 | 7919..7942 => 1.00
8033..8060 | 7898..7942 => 1.01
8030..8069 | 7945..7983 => 1.01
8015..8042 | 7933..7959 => 1.02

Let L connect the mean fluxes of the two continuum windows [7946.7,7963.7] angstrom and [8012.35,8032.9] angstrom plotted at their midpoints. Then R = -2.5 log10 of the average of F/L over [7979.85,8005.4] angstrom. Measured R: 0.01 mag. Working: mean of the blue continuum 16.4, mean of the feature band 16.3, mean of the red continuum 16.4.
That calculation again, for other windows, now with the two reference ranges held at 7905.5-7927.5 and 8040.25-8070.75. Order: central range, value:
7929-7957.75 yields 0.004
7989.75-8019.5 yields 0.001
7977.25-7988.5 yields 0.004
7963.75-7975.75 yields -0.002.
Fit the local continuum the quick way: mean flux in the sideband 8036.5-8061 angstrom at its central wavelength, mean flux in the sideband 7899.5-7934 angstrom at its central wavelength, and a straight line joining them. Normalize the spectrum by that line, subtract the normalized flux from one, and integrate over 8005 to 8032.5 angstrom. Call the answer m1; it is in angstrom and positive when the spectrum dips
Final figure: 0.0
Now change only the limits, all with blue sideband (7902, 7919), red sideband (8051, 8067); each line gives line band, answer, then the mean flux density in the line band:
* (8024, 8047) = -0.2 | 16.5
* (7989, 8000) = 0.1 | 16.2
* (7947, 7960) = -0.1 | 16.4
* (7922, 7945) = 0.1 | 16.3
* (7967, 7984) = 0.0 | 16.3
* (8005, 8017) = -0.1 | 16.5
